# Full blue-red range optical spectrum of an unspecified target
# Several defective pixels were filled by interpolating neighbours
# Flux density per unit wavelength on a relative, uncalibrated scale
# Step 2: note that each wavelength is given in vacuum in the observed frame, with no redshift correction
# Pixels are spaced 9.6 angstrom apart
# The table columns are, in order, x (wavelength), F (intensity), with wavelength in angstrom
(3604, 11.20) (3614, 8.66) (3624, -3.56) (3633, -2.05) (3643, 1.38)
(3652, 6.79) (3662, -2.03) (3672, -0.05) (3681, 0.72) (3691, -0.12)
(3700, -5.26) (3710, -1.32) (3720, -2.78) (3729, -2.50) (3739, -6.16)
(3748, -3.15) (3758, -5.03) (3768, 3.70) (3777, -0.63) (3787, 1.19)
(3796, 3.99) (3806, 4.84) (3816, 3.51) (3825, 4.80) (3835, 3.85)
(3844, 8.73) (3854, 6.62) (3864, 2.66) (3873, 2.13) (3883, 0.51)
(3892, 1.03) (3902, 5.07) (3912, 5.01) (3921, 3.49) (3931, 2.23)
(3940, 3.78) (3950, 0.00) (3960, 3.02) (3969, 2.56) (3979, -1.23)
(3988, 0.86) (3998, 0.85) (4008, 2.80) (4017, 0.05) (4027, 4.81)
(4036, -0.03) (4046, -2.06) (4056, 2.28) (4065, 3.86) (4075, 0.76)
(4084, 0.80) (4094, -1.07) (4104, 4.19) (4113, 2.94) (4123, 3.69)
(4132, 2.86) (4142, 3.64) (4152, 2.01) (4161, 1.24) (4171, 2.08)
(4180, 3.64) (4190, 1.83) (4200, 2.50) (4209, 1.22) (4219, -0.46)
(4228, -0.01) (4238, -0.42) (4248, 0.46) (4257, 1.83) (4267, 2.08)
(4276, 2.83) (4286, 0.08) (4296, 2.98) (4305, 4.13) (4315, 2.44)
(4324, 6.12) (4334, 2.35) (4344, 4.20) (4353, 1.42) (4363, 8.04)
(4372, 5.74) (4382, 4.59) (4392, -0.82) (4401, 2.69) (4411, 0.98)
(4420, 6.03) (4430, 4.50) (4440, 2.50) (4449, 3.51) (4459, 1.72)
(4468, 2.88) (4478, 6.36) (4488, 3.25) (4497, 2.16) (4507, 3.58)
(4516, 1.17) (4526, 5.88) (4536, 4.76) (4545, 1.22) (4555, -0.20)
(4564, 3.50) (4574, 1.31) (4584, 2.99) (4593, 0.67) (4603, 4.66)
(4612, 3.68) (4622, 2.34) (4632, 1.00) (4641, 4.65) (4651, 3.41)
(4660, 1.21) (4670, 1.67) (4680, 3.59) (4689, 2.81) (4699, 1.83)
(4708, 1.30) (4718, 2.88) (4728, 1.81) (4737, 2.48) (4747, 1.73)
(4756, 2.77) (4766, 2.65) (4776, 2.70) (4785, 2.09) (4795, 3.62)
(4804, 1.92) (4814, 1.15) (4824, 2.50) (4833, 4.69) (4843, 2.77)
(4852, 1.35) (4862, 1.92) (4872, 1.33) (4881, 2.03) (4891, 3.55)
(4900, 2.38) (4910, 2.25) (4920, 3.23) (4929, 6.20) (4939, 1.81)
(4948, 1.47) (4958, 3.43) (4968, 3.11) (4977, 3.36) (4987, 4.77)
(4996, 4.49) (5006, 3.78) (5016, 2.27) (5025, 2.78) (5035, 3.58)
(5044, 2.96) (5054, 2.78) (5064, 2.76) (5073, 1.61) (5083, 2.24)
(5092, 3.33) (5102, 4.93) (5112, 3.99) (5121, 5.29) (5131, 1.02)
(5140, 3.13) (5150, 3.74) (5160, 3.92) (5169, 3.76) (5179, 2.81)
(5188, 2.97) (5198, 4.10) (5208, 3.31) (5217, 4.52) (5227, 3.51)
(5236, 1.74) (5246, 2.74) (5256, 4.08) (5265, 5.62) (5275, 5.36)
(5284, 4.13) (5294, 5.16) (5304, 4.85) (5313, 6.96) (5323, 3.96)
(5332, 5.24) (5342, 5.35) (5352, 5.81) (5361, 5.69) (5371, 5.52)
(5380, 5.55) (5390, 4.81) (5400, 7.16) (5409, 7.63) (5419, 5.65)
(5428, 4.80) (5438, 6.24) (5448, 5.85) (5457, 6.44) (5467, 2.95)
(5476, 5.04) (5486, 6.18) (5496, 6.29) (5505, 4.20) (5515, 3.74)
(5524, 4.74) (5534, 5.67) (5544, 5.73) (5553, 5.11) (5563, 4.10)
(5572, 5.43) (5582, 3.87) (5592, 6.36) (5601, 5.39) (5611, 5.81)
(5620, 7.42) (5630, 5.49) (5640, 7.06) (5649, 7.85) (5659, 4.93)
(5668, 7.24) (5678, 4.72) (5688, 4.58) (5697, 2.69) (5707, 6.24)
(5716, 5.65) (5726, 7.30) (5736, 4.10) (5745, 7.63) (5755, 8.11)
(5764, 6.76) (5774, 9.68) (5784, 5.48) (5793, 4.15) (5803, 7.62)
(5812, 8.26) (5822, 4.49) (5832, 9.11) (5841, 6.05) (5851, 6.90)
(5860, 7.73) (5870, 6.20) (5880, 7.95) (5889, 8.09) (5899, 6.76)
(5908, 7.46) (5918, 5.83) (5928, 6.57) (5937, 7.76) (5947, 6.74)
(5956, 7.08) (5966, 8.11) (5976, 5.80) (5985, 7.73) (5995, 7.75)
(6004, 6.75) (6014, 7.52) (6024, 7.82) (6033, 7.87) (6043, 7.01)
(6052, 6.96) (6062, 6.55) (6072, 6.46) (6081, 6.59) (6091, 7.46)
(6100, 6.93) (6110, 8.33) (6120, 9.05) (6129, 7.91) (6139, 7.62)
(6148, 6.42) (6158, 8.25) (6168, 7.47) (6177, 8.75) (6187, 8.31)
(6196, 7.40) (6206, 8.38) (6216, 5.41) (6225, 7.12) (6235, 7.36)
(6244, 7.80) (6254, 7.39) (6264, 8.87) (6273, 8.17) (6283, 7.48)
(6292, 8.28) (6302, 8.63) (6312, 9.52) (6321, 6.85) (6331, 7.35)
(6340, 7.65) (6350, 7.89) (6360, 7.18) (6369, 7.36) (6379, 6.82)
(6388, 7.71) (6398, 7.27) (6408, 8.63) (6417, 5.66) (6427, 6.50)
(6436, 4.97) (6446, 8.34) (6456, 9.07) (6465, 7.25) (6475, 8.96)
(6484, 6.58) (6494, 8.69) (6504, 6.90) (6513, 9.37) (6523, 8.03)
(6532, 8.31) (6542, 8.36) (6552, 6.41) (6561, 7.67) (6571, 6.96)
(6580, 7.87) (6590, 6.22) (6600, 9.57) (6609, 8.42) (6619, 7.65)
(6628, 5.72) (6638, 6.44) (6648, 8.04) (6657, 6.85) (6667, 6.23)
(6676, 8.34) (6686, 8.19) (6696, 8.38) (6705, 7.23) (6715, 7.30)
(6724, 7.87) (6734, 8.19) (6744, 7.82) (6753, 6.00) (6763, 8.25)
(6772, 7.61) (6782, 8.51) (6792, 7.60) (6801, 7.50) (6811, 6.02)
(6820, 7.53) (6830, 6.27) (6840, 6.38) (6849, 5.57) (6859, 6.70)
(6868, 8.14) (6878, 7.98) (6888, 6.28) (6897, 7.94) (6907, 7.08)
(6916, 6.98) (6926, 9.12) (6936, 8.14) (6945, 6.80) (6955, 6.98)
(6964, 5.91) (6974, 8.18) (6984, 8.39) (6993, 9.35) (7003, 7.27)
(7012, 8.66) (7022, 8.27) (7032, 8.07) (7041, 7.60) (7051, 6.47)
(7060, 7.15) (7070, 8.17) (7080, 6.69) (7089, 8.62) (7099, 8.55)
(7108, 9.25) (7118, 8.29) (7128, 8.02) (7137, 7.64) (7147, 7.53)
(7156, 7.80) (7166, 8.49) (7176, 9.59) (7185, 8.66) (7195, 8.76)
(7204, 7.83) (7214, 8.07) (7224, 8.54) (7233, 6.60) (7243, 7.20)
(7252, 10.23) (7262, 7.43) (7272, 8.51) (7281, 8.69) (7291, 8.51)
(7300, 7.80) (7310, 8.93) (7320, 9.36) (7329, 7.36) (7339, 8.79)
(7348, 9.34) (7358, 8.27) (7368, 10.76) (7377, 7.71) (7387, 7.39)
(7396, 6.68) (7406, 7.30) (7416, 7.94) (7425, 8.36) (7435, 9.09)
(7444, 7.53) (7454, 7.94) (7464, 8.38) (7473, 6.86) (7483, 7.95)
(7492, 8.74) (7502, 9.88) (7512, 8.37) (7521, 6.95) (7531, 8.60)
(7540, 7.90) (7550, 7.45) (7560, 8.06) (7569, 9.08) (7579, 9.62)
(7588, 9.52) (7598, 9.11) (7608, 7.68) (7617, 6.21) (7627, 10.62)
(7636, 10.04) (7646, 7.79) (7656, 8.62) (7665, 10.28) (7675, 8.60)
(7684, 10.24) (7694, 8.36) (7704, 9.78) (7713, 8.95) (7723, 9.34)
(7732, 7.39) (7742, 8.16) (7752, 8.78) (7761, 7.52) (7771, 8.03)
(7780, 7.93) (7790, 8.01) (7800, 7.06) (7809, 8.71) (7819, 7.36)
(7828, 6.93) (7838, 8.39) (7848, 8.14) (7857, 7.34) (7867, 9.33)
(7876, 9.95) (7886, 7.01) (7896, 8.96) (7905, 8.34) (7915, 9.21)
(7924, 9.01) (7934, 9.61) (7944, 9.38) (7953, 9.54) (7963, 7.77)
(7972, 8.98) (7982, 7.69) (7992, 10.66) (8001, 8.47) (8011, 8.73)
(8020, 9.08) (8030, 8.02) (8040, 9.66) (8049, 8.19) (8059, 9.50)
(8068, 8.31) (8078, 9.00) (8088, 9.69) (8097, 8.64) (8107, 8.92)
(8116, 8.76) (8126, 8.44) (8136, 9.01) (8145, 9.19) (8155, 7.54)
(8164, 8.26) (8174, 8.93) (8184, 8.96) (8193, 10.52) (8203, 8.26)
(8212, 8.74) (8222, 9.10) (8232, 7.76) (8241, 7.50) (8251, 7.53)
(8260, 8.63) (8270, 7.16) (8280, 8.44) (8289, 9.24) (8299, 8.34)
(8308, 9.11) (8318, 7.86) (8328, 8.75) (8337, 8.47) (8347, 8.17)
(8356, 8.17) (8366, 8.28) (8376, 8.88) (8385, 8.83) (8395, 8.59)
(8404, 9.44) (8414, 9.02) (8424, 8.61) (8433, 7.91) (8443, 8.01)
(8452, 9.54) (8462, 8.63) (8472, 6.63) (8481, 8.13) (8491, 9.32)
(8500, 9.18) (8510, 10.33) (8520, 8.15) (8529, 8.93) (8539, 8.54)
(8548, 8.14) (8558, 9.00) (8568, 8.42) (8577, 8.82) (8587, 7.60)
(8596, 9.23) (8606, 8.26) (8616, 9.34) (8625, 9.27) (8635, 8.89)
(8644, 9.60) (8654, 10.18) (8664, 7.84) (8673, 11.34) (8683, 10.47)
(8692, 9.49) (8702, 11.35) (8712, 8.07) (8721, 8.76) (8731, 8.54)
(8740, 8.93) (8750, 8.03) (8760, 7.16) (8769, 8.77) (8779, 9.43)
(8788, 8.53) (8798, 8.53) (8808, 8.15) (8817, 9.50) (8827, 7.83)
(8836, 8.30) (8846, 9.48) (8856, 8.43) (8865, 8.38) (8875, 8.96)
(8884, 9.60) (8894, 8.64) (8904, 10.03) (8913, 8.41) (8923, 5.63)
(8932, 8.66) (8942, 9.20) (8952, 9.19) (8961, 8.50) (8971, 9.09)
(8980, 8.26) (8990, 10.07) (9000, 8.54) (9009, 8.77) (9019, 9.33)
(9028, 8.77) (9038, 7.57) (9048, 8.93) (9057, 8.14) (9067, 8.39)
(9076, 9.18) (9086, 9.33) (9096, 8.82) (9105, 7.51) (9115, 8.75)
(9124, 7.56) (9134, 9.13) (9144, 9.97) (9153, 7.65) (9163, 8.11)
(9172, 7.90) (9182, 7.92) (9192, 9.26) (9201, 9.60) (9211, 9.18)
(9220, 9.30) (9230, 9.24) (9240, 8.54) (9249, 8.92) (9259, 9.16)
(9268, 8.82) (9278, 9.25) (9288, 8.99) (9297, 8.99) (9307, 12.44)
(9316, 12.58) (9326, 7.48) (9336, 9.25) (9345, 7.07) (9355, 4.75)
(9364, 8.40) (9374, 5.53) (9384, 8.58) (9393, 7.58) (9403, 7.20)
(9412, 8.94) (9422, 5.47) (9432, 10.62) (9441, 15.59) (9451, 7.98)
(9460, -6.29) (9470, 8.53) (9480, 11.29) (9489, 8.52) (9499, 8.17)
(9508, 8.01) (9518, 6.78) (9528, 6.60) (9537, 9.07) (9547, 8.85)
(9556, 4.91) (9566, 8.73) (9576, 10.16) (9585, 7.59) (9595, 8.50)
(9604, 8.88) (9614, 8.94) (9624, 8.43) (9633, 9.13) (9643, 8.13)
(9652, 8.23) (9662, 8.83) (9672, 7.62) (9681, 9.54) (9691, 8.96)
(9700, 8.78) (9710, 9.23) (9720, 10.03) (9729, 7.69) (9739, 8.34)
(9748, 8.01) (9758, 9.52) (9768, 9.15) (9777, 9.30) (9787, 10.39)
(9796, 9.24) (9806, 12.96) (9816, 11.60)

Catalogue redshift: 0.321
